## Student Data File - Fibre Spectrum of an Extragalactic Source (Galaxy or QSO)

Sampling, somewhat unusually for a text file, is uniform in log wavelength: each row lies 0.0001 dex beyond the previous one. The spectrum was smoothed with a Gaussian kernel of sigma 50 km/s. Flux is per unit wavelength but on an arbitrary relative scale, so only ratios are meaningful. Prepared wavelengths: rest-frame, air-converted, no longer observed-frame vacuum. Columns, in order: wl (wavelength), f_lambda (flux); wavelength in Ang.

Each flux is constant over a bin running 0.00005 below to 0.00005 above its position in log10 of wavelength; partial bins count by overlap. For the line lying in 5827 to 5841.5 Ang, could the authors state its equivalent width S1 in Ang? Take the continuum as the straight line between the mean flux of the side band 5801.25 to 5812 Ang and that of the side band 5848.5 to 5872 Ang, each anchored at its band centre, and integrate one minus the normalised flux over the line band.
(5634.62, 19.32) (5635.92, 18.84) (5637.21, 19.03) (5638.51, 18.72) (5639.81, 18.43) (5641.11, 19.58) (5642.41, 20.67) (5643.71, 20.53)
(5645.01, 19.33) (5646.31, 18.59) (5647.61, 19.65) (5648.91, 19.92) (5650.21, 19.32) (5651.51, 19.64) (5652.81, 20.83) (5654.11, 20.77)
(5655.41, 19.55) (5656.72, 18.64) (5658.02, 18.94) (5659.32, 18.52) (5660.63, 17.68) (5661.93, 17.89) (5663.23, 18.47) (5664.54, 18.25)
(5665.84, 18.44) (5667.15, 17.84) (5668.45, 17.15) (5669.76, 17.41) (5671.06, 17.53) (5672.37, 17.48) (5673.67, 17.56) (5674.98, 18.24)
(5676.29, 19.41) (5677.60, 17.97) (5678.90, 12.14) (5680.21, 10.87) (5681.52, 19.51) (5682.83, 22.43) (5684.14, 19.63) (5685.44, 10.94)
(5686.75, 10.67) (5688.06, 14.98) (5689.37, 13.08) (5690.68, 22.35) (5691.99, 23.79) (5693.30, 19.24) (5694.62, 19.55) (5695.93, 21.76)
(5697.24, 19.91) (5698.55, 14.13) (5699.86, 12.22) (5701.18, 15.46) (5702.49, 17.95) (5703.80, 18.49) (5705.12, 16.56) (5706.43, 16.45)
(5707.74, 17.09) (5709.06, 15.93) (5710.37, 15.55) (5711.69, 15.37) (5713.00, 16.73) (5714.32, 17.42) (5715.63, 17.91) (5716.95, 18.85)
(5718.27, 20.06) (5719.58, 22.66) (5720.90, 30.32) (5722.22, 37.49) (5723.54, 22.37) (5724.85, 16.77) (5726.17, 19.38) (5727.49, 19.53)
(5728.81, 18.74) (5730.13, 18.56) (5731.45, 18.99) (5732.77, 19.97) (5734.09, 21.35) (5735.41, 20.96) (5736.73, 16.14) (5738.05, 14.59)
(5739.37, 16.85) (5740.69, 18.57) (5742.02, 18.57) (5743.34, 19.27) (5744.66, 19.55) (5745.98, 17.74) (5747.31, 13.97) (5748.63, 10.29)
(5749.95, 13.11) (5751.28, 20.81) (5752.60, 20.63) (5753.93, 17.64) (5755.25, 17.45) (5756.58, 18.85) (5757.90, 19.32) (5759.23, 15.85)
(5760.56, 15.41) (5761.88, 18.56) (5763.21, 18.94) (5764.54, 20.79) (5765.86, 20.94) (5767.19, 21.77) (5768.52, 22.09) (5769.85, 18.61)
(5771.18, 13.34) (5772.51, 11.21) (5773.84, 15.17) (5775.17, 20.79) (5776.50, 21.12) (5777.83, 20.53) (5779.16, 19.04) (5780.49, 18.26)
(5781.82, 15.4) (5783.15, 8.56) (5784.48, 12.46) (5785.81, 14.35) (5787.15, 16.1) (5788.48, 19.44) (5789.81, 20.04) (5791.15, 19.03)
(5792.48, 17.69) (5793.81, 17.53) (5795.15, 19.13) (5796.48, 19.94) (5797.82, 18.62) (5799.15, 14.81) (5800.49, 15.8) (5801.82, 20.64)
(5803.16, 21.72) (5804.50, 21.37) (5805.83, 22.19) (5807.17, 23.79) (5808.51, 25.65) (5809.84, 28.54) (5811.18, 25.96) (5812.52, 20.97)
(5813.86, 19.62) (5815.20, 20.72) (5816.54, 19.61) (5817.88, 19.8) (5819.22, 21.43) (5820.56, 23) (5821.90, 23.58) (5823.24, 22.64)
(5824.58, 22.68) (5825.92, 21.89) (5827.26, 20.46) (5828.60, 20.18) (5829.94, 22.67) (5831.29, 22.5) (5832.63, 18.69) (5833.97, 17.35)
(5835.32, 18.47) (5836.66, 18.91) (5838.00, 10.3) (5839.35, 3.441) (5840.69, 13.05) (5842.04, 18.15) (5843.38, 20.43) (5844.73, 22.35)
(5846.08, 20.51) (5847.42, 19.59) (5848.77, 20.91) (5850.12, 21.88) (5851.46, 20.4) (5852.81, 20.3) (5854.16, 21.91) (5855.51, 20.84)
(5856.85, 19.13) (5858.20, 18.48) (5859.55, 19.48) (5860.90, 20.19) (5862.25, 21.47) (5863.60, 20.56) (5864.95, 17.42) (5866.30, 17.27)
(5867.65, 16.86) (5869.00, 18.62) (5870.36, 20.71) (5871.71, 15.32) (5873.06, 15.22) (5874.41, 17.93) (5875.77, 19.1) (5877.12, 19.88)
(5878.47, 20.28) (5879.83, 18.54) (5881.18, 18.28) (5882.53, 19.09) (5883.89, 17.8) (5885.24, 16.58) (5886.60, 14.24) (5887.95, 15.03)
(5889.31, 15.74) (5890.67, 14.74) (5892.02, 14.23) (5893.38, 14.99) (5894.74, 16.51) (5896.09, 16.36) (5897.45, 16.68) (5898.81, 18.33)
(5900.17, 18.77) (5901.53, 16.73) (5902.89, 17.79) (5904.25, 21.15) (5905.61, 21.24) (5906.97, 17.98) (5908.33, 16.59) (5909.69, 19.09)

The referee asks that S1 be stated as 3.24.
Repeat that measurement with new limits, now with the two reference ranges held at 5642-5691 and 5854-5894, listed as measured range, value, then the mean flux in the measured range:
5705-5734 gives -3.0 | 19.8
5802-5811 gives -2.9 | 23.8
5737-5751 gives 1.2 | 16.4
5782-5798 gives 1.0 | 16.8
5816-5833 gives -3.4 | 21.5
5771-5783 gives 0.6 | 17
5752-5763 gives 0.0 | 18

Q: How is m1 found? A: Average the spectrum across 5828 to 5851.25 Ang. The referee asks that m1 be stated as 18.2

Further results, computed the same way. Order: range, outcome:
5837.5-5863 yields 18.6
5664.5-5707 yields 17.2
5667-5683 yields 17.2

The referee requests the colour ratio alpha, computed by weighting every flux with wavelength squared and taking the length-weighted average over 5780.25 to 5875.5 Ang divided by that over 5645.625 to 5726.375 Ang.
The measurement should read 1.10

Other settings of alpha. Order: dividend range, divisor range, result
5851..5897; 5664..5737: 1.04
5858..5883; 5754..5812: 1.02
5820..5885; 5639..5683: 1.11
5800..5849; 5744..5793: 1.19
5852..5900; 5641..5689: 1.07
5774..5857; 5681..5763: 1.10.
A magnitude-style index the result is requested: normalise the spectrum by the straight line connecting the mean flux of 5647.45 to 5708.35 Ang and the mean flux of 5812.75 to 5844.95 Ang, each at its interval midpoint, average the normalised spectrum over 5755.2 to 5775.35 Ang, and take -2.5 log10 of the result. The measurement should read 0.04 mag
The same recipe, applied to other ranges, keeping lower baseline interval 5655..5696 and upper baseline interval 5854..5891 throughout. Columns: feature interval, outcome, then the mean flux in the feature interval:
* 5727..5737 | -0.09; 19.4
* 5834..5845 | 0.17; 15.5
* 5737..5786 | 0.04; 17.3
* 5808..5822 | -0.24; 22.6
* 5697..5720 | 0.04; 17.1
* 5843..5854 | -0.15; 20.8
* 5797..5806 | -0.07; 19.2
